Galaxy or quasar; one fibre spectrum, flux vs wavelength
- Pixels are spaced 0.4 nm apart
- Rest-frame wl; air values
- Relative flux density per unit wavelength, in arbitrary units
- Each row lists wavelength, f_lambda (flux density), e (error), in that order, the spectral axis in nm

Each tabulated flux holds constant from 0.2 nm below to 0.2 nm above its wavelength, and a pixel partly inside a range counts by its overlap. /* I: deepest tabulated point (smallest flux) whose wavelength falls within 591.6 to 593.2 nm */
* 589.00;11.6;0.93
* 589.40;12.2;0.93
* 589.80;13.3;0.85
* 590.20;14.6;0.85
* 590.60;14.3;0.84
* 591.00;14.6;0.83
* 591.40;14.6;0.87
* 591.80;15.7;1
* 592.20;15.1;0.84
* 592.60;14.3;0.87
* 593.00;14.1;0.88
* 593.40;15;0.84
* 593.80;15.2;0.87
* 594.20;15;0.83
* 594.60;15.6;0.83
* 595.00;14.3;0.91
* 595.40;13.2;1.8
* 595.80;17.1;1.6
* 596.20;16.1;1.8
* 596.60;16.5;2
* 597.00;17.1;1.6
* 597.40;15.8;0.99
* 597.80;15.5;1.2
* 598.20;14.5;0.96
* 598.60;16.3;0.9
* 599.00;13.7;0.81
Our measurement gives 14.1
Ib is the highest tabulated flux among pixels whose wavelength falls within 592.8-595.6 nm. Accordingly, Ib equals 15.6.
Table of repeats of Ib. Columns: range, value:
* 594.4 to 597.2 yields 17.1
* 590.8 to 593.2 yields 15.7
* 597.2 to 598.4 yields 15.8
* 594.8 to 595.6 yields 14.3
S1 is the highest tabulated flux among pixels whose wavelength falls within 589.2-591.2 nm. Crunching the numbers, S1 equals 14.6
